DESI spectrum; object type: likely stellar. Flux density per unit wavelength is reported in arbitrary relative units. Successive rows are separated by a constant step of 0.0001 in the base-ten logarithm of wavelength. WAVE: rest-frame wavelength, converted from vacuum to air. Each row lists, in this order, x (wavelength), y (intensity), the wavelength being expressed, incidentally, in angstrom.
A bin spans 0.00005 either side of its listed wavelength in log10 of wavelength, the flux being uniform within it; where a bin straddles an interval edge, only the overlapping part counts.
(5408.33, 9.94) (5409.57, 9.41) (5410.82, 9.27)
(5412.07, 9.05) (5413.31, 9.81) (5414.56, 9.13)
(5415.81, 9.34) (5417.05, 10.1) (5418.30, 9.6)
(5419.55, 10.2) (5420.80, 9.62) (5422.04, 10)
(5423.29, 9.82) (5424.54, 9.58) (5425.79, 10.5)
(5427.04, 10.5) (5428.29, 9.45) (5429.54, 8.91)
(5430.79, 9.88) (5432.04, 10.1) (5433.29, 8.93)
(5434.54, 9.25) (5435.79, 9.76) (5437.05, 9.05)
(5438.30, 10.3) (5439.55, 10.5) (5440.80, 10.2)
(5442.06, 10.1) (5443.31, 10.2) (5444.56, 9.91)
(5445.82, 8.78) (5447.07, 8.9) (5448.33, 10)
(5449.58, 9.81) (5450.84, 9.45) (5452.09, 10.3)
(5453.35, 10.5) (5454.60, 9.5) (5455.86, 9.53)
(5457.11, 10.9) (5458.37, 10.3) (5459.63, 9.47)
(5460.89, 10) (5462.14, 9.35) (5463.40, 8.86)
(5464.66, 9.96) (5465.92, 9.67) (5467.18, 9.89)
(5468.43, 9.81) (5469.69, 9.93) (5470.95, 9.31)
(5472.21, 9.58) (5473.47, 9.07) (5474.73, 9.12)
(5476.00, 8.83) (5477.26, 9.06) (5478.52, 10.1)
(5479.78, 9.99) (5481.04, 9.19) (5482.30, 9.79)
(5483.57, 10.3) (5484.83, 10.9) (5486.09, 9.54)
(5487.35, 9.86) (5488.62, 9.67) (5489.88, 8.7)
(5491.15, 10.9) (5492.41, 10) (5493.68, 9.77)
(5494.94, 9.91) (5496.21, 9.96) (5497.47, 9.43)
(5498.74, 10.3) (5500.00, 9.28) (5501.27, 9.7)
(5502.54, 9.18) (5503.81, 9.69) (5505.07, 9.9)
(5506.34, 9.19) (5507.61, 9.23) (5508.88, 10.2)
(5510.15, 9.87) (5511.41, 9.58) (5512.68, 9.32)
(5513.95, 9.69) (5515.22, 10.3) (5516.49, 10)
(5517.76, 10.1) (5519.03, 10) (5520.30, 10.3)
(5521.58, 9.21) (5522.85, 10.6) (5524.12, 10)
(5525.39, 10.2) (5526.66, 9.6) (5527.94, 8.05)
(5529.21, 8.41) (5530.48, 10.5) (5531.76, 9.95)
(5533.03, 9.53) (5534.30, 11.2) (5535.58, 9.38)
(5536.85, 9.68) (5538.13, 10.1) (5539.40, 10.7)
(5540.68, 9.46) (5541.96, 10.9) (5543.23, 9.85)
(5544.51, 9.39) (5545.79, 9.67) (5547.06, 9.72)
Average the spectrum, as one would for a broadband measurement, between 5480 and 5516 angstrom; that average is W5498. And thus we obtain 9.77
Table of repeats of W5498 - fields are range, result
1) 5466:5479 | 9.47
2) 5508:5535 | 9.83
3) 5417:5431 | 9.83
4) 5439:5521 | 9.76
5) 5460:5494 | 9.67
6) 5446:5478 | 9.63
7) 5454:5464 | 9.74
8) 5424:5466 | 9.78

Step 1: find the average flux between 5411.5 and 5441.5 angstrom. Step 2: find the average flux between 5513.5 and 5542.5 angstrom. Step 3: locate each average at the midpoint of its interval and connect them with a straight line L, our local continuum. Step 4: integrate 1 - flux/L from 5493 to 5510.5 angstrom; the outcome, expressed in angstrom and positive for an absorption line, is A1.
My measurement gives 0.31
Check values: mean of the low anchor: 9.73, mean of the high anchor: 9.9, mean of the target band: 9.68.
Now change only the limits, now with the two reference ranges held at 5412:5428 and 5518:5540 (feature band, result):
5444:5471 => 0.23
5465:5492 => 0.41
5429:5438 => 0.34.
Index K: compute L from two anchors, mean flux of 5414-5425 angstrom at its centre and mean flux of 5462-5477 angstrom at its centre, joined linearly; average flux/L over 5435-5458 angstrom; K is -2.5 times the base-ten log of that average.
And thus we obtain -0.03 mag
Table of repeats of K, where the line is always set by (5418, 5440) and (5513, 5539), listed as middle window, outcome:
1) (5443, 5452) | 0.02 mag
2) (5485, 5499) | 0.00 mag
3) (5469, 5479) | 0.05 mag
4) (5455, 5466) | 0.00 mag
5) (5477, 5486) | -0.01 mag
